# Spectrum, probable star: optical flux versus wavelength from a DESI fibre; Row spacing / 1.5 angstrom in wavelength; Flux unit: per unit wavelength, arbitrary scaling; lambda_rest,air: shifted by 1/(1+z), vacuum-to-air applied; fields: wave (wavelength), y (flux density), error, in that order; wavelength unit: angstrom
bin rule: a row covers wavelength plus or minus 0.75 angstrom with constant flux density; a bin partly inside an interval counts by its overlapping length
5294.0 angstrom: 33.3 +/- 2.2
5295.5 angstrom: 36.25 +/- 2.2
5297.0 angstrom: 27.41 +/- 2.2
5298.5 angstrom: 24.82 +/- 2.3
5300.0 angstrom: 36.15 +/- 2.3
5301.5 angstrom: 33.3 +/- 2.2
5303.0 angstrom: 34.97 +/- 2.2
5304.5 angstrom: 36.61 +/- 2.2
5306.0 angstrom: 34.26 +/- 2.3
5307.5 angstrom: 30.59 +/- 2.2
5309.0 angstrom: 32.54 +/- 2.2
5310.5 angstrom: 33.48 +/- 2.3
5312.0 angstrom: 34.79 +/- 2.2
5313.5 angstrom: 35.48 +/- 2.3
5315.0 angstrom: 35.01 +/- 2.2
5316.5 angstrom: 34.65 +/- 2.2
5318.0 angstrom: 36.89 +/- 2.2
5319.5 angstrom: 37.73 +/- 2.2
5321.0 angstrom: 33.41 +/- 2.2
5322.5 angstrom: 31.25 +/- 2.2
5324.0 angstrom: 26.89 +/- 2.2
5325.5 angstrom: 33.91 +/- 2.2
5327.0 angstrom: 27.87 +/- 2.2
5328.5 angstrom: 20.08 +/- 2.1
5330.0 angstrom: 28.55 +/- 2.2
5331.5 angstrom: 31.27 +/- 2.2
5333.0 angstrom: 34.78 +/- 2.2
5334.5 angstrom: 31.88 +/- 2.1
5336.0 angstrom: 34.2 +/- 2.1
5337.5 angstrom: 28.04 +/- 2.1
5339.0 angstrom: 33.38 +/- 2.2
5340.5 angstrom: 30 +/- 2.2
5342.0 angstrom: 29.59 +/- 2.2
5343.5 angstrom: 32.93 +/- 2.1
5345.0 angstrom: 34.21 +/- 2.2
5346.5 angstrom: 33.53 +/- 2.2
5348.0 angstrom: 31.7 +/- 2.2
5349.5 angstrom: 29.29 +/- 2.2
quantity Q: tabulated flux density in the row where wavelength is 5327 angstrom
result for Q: 27.87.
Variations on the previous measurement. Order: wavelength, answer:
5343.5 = 32.93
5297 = 27.41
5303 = 34.97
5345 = 34.21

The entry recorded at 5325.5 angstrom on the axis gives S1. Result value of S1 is 33.91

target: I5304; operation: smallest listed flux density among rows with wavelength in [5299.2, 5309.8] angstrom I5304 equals 30.59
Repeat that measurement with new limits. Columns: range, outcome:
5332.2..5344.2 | 28.04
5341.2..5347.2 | 29.59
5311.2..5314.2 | 34.79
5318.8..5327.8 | 26.89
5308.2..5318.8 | 32.54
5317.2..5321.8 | 33.41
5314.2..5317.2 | 34.65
